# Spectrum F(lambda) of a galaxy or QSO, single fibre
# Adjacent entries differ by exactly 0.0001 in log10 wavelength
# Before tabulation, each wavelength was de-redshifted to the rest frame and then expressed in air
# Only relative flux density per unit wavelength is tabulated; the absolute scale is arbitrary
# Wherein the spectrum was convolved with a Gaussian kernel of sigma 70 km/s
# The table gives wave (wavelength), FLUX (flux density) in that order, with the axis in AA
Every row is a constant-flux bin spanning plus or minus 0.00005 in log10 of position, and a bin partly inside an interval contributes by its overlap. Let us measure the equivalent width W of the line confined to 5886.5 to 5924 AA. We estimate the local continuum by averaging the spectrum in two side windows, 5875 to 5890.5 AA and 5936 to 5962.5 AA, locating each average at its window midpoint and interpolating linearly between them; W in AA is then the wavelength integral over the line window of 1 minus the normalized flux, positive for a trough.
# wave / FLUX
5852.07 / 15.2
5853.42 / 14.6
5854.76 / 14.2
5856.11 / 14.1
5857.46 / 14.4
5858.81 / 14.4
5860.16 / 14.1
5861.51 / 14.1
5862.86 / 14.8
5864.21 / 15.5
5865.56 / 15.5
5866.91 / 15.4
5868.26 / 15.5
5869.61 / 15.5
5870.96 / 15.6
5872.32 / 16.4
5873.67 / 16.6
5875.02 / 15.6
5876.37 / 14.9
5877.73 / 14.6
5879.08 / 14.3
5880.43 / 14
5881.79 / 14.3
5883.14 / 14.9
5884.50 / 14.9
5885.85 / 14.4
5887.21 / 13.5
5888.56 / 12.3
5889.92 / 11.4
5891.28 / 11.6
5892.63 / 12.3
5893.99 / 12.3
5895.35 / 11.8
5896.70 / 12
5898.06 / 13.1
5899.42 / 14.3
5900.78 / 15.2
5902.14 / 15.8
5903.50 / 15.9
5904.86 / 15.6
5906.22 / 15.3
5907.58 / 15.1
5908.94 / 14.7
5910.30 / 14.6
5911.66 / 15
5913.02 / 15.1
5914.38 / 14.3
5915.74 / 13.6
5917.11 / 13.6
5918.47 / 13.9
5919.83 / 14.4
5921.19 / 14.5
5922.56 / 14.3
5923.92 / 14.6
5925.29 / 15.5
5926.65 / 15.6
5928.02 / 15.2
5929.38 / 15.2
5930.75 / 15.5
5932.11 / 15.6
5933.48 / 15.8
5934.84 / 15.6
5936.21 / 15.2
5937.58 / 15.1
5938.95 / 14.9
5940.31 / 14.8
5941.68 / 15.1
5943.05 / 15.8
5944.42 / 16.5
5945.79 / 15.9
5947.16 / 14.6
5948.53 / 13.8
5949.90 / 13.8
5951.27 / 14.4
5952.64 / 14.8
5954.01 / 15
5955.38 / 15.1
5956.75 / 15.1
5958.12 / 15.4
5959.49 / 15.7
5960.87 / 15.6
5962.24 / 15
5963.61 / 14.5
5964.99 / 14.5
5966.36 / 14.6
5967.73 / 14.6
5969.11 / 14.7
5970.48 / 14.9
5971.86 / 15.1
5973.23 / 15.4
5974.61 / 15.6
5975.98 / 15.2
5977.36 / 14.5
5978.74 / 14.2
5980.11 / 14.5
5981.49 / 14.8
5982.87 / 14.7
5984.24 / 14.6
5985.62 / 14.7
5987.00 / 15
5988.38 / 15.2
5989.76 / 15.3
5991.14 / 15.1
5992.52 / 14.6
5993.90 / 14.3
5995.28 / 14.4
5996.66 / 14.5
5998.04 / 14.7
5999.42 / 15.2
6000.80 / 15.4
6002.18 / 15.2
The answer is 1.2 AA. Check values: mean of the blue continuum 14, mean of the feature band 13.9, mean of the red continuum 15.1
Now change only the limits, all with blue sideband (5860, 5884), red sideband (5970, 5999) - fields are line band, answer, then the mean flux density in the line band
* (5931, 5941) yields -0.2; 15.3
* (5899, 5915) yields -0.1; 15.1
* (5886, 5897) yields 2.0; 12.3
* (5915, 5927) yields 0.5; 14.4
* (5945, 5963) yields -0.1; 14.9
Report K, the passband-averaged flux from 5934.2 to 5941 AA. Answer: 15.1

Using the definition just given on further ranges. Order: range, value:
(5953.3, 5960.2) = 15.3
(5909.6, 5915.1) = 14.8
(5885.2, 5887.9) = 13.9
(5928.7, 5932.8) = 15.4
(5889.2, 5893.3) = 11.8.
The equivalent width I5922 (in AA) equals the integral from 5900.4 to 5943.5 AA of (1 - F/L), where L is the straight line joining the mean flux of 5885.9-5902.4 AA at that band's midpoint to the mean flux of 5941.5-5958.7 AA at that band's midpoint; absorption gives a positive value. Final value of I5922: -3.2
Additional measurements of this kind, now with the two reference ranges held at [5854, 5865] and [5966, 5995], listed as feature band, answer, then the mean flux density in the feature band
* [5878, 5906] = 1.6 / 13.7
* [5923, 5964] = -1.2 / 15.2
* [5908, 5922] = 0.2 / 14.4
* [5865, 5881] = -0.9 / 15.3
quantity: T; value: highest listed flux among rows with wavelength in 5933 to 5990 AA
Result 16.5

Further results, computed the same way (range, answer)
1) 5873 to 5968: 16.6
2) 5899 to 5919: 15.9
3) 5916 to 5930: 15.6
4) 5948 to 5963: 15.7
